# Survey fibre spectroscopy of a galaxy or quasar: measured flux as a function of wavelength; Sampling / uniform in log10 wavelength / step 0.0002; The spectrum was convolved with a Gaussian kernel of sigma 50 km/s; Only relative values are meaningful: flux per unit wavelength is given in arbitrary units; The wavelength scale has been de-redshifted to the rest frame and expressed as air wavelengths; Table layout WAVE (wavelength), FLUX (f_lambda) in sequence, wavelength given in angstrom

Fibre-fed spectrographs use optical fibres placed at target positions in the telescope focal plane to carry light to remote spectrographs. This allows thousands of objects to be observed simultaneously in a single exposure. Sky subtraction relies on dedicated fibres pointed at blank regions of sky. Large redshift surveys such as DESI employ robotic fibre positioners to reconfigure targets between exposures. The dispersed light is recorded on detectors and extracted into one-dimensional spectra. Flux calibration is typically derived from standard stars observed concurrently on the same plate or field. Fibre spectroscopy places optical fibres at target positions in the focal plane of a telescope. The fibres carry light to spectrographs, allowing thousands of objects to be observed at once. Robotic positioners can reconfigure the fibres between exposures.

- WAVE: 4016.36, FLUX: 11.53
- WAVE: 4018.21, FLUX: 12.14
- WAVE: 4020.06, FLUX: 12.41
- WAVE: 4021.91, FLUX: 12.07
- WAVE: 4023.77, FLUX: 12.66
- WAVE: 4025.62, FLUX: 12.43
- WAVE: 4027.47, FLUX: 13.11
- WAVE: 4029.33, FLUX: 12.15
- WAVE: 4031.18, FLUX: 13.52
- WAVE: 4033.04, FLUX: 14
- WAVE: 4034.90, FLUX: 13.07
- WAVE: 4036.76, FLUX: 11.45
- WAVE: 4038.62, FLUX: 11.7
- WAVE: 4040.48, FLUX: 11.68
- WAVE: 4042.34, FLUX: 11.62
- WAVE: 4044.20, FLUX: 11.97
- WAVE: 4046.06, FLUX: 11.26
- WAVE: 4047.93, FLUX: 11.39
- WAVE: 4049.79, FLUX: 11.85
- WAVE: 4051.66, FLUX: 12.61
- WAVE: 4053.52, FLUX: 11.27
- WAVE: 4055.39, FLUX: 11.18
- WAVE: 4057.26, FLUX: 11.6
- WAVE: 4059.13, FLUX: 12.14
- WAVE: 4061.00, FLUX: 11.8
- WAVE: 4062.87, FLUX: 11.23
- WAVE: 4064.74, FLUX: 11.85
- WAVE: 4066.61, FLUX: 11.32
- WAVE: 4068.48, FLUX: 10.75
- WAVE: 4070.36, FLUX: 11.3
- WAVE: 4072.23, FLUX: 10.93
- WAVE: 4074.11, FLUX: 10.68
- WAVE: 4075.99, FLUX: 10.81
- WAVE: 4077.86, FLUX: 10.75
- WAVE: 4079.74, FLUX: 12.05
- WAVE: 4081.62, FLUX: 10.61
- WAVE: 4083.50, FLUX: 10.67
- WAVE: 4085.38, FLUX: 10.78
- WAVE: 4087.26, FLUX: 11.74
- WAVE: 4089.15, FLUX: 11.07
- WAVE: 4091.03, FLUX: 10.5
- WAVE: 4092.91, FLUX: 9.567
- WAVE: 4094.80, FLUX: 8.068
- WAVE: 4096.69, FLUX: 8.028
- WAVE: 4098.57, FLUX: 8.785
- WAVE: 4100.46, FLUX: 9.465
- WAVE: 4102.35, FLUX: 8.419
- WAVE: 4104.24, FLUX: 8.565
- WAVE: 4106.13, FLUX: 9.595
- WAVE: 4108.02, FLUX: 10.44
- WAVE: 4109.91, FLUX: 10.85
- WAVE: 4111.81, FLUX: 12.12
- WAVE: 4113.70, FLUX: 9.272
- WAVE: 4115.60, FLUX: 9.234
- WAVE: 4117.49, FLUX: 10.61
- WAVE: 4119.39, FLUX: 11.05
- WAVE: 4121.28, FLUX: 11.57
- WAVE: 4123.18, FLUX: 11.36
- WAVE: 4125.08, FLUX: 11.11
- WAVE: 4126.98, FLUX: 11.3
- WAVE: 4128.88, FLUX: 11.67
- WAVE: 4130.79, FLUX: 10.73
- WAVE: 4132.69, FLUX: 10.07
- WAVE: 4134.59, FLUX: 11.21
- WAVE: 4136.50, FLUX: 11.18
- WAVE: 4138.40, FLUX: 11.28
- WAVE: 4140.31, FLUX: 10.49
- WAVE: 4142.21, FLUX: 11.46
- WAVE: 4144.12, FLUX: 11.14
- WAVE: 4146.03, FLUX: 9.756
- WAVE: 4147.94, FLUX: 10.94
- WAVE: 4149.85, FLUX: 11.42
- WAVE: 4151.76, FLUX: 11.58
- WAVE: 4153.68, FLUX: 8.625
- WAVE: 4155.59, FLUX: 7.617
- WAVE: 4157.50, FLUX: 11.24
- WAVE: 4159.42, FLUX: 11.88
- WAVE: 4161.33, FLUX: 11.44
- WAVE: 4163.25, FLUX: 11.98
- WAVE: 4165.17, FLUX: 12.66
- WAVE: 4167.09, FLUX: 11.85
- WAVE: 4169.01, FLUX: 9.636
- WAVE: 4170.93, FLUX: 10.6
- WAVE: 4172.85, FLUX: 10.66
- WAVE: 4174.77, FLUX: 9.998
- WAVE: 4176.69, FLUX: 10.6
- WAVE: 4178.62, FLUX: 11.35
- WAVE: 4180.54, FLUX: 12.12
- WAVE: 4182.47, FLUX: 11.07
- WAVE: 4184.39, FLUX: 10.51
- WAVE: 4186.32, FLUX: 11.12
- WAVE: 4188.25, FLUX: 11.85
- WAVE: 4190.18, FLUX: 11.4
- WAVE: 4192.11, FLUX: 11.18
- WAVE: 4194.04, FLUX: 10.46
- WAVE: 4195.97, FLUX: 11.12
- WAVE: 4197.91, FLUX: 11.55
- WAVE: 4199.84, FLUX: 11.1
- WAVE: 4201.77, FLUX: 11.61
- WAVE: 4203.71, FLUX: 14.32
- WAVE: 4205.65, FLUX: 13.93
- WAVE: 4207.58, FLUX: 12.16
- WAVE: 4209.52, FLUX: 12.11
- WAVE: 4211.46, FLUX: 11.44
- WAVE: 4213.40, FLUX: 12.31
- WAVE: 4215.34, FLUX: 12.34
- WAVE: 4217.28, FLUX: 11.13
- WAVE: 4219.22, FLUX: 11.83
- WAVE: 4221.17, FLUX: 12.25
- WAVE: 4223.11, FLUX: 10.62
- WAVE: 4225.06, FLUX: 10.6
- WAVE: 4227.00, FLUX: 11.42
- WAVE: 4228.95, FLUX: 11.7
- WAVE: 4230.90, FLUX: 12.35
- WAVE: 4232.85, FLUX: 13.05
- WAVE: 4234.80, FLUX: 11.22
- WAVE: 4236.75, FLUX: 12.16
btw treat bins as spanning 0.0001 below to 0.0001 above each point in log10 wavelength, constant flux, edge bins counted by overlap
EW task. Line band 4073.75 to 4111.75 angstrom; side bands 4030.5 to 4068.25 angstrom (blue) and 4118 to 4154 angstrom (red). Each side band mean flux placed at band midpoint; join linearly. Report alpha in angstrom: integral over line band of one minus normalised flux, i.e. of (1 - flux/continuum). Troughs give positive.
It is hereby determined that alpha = 4.4 angstrom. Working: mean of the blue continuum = 11.9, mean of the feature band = 10.1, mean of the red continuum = 11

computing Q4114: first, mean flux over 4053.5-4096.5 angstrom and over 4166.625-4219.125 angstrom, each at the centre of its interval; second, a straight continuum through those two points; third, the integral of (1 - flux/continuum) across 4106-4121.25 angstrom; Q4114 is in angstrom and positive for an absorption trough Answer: 0.8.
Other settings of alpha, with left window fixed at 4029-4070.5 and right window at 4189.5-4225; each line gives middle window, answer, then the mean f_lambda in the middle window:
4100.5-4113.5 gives 2.11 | 9.92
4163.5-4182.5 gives 1.16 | 11.1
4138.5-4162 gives 2.34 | 10.6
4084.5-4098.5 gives 2.31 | 9.89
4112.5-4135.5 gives 2.04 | 10.8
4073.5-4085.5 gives 0.94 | 10.9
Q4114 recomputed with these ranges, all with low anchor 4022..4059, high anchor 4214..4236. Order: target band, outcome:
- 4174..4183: 0.58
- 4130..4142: 1.05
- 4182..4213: 0.15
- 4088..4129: 6.40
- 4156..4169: 0.37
